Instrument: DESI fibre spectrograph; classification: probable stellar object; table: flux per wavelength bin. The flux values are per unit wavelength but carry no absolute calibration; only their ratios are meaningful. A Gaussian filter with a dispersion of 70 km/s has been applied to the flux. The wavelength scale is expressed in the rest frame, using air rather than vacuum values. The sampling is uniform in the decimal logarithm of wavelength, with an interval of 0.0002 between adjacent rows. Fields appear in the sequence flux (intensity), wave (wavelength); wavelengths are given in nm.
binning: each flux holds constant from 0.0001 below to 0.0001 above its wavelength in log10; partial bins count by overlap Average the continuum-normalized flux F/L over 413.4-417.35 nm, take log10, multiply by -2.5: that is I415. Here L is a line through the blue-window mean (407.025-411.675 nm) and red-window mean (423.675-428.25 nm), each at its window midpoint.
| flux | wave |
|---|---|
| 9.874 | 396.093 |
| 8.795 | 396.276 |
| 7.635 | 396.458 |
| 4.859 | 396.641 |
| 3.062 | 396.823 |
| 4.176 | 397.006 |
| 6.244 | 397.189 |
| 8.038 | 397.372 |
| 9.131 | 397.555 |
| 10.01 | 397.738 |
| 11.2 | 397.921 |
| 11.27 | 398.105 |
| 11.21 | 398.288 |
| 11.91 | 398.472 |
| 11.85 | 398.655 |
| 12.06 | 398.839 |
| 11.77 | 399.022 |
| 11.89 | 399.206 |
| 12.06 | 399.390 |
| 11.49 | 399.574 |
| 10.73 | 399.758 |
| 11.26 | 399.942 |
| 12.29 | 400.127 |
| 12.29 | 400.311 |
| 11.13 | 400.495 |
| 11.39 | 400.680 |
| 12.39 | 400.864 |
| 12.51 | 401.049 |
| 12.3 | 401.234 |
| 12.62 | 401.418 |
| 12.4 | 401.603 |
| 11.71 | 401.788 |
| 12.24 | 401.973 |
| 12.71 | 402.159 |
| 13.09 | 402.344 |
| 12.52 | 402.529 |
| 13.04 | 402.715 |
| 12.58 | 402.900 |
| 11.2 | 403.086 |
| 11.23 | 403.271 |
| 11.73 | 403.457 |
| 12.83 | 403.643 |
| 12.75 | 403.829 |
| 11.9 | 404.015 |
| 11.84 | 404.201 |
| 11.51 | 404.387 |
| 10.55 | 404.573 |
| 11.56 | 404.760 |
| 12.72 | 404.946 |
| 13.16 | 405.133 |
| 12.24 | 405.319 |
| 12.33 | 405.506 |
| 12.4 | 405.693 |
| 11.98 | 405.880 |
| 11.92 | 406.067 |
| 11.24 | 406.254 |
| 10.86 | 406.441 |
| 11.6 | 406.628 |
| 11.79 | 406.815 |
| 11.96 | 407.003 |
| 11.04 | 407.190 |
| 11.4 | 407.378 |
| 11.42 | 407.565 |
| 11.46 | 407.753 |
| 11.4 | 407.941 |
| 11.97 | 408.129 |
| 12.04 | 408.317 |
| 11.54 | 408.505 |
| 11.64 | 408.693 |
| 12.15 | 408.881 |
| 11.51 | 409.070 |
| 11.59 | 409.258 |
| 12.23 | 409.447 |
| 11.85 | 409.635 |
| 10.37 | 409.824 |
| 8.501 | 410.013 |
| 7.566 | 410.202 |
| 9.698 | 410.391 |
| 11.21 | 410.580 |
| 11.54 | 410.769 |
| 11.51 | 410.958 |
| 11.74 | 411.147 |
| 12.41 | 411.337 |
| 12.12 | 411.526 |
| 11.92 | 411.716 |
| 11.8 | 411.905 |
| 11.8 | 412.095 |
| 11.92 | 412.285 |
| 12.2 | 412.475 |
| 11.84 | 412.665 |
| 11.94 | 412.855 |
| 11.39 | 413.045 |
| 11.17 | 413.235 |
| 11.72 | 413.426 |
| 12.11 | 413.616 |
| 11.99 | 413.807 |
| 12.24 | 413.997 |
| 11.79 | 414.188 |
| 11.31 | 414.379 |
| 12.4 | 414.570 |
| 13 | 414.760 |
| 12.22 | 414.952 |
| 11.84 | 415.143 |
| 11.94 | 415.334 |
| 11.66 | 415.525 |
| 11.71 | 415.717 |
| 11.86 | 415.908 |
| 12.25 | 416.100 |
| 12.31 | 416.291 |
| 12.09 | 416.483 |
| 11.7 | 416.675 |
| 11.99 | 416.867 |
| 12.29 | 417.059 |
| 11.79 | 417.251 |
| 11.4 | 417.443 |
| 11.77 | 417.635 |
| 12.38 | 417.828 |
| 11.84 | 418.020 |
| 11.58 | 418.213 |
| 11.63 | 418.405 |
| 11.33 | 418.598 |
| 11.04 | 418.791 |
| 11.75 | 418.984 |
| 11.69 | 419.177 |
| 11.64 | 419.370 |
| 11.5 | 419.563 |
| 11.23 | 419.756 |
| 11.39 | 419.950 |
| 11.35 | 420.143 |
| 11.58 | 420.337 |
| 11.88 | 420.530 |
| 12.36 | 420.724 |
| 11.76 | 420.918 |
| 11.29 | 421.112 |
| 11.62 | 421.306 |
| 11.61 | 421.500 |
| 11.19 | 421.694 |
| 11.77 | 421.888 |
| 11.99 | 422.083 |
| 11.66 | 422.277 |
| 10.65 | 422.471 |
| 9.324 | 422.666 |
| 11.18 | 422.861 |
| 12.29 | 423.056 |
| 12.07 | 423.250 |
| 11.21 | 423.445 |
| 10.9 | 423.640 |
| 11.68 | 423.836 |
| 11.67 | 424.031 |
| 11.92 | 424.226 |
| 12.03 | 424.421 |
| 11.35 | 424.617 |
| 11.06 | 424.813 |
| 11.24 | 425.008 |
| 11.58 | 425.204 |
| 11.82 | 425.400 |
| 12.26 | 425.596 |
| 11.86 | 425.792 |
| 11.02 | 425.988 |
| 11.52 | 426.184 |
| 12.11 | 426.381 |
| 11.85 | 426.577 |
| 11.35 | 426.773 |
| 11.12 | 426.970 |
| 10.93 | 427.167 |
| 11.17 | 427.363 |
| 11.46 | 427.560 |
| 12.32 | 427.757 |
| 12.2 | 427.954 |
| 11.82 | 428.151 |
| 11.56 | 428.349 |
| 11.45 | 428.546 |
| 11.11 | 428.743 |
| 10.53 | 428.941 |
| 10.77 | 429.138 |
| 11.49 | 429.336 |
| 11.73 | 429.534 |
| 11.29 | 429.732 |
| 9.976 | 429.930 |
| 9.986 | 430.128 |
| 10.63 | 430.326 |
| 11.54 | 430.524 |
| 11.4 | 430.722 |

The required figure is -0.06 mag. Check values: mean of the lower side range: 11.3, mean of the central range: 12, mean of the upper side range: 11.6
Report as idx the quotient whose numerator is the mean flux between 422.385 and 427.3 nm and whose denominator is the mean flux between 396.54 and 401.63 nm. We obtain 1.1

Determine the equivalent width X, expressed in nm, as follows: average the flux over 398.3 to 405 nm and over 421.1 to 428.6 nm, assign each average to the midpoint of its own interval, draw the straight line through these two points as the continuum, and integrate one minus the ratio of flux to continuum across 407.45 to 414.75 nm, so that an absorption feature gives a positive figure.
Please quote 0.17 nm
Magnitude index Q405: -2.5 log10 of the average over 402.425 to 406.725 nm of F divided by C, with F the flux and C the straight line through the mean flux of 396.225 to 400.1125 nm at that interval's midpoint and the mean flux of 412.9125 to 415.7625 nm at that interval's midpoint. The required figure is -0.142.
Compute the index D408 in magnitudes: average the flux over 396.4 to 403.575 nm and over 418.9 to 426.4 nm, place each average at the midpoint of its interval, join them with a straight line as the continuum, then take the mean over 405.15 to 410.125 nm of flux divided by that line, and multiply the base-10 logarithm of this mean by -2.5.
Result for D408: -0.04 mag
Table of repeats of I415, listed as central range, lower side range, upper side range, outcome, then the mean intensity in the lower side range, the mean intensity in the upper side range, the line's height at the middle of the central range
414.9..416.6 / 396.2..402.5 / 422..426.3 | -0.08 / 10.6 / 11.5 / 11.2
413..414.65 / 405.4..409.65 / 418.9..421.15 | -0.01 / 11.7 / 11.6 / 11.7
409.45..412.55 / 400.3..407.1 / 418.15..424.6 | 0.06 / 12.1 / 11.5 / 11.8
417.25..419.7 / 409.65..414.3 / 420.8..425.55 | -0.02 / 11.4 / 11.5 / 11.4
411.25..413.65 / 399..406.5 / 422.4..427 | -0.01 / 12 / 11.5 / 11.8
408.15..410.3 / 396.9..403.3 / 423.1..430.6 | 0.03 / 11.3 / 11.4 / 11.3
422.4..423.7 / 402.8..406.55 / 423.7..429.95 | 0.04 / 11.9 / 11.5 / 11.6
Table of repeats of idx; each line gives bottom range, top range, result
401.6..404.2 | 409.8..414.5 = 0.93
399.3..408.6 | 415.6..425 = 0.97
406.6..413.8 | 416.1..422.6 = 1.02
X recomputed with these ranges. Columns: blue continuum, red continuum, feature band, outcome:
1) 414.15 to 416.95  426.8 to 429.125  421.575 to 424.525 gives 0.05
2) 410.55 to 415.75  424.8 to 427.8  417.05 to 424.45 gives 0.08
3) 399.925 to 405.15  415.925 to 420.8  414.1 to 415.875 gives -0.02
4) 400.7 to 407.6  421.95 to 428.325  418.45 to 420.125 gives 0.03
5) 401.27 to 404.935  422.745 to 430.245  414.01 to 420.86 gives -0.07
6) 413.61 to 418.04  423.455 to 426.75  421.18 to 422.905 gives 0.07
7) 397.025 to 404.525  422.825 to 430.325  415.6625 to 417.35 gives -0.08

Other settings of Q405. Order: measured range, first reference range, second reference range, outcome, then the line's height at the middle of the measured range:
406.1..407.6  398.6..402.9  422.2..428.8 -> 0.047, 11.9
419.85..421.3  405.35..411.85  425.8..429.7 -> -0.020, 11.4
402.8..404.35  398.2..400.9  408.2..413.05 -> -0.038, 11.6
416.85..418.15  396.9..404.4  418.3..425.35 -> -0.041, 11.5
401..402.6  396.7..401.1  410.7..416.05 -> -0.163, 10.7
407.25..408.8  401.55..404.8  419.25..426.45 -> 0.031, 11.9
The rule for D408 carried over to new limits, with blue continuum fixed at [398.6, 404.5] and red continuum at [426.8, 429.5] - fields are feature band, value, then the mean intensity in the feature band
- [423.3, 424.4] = 0.00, 11.5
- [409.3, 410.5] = 0.17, 10.1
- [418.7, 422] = 0.00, 11.6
